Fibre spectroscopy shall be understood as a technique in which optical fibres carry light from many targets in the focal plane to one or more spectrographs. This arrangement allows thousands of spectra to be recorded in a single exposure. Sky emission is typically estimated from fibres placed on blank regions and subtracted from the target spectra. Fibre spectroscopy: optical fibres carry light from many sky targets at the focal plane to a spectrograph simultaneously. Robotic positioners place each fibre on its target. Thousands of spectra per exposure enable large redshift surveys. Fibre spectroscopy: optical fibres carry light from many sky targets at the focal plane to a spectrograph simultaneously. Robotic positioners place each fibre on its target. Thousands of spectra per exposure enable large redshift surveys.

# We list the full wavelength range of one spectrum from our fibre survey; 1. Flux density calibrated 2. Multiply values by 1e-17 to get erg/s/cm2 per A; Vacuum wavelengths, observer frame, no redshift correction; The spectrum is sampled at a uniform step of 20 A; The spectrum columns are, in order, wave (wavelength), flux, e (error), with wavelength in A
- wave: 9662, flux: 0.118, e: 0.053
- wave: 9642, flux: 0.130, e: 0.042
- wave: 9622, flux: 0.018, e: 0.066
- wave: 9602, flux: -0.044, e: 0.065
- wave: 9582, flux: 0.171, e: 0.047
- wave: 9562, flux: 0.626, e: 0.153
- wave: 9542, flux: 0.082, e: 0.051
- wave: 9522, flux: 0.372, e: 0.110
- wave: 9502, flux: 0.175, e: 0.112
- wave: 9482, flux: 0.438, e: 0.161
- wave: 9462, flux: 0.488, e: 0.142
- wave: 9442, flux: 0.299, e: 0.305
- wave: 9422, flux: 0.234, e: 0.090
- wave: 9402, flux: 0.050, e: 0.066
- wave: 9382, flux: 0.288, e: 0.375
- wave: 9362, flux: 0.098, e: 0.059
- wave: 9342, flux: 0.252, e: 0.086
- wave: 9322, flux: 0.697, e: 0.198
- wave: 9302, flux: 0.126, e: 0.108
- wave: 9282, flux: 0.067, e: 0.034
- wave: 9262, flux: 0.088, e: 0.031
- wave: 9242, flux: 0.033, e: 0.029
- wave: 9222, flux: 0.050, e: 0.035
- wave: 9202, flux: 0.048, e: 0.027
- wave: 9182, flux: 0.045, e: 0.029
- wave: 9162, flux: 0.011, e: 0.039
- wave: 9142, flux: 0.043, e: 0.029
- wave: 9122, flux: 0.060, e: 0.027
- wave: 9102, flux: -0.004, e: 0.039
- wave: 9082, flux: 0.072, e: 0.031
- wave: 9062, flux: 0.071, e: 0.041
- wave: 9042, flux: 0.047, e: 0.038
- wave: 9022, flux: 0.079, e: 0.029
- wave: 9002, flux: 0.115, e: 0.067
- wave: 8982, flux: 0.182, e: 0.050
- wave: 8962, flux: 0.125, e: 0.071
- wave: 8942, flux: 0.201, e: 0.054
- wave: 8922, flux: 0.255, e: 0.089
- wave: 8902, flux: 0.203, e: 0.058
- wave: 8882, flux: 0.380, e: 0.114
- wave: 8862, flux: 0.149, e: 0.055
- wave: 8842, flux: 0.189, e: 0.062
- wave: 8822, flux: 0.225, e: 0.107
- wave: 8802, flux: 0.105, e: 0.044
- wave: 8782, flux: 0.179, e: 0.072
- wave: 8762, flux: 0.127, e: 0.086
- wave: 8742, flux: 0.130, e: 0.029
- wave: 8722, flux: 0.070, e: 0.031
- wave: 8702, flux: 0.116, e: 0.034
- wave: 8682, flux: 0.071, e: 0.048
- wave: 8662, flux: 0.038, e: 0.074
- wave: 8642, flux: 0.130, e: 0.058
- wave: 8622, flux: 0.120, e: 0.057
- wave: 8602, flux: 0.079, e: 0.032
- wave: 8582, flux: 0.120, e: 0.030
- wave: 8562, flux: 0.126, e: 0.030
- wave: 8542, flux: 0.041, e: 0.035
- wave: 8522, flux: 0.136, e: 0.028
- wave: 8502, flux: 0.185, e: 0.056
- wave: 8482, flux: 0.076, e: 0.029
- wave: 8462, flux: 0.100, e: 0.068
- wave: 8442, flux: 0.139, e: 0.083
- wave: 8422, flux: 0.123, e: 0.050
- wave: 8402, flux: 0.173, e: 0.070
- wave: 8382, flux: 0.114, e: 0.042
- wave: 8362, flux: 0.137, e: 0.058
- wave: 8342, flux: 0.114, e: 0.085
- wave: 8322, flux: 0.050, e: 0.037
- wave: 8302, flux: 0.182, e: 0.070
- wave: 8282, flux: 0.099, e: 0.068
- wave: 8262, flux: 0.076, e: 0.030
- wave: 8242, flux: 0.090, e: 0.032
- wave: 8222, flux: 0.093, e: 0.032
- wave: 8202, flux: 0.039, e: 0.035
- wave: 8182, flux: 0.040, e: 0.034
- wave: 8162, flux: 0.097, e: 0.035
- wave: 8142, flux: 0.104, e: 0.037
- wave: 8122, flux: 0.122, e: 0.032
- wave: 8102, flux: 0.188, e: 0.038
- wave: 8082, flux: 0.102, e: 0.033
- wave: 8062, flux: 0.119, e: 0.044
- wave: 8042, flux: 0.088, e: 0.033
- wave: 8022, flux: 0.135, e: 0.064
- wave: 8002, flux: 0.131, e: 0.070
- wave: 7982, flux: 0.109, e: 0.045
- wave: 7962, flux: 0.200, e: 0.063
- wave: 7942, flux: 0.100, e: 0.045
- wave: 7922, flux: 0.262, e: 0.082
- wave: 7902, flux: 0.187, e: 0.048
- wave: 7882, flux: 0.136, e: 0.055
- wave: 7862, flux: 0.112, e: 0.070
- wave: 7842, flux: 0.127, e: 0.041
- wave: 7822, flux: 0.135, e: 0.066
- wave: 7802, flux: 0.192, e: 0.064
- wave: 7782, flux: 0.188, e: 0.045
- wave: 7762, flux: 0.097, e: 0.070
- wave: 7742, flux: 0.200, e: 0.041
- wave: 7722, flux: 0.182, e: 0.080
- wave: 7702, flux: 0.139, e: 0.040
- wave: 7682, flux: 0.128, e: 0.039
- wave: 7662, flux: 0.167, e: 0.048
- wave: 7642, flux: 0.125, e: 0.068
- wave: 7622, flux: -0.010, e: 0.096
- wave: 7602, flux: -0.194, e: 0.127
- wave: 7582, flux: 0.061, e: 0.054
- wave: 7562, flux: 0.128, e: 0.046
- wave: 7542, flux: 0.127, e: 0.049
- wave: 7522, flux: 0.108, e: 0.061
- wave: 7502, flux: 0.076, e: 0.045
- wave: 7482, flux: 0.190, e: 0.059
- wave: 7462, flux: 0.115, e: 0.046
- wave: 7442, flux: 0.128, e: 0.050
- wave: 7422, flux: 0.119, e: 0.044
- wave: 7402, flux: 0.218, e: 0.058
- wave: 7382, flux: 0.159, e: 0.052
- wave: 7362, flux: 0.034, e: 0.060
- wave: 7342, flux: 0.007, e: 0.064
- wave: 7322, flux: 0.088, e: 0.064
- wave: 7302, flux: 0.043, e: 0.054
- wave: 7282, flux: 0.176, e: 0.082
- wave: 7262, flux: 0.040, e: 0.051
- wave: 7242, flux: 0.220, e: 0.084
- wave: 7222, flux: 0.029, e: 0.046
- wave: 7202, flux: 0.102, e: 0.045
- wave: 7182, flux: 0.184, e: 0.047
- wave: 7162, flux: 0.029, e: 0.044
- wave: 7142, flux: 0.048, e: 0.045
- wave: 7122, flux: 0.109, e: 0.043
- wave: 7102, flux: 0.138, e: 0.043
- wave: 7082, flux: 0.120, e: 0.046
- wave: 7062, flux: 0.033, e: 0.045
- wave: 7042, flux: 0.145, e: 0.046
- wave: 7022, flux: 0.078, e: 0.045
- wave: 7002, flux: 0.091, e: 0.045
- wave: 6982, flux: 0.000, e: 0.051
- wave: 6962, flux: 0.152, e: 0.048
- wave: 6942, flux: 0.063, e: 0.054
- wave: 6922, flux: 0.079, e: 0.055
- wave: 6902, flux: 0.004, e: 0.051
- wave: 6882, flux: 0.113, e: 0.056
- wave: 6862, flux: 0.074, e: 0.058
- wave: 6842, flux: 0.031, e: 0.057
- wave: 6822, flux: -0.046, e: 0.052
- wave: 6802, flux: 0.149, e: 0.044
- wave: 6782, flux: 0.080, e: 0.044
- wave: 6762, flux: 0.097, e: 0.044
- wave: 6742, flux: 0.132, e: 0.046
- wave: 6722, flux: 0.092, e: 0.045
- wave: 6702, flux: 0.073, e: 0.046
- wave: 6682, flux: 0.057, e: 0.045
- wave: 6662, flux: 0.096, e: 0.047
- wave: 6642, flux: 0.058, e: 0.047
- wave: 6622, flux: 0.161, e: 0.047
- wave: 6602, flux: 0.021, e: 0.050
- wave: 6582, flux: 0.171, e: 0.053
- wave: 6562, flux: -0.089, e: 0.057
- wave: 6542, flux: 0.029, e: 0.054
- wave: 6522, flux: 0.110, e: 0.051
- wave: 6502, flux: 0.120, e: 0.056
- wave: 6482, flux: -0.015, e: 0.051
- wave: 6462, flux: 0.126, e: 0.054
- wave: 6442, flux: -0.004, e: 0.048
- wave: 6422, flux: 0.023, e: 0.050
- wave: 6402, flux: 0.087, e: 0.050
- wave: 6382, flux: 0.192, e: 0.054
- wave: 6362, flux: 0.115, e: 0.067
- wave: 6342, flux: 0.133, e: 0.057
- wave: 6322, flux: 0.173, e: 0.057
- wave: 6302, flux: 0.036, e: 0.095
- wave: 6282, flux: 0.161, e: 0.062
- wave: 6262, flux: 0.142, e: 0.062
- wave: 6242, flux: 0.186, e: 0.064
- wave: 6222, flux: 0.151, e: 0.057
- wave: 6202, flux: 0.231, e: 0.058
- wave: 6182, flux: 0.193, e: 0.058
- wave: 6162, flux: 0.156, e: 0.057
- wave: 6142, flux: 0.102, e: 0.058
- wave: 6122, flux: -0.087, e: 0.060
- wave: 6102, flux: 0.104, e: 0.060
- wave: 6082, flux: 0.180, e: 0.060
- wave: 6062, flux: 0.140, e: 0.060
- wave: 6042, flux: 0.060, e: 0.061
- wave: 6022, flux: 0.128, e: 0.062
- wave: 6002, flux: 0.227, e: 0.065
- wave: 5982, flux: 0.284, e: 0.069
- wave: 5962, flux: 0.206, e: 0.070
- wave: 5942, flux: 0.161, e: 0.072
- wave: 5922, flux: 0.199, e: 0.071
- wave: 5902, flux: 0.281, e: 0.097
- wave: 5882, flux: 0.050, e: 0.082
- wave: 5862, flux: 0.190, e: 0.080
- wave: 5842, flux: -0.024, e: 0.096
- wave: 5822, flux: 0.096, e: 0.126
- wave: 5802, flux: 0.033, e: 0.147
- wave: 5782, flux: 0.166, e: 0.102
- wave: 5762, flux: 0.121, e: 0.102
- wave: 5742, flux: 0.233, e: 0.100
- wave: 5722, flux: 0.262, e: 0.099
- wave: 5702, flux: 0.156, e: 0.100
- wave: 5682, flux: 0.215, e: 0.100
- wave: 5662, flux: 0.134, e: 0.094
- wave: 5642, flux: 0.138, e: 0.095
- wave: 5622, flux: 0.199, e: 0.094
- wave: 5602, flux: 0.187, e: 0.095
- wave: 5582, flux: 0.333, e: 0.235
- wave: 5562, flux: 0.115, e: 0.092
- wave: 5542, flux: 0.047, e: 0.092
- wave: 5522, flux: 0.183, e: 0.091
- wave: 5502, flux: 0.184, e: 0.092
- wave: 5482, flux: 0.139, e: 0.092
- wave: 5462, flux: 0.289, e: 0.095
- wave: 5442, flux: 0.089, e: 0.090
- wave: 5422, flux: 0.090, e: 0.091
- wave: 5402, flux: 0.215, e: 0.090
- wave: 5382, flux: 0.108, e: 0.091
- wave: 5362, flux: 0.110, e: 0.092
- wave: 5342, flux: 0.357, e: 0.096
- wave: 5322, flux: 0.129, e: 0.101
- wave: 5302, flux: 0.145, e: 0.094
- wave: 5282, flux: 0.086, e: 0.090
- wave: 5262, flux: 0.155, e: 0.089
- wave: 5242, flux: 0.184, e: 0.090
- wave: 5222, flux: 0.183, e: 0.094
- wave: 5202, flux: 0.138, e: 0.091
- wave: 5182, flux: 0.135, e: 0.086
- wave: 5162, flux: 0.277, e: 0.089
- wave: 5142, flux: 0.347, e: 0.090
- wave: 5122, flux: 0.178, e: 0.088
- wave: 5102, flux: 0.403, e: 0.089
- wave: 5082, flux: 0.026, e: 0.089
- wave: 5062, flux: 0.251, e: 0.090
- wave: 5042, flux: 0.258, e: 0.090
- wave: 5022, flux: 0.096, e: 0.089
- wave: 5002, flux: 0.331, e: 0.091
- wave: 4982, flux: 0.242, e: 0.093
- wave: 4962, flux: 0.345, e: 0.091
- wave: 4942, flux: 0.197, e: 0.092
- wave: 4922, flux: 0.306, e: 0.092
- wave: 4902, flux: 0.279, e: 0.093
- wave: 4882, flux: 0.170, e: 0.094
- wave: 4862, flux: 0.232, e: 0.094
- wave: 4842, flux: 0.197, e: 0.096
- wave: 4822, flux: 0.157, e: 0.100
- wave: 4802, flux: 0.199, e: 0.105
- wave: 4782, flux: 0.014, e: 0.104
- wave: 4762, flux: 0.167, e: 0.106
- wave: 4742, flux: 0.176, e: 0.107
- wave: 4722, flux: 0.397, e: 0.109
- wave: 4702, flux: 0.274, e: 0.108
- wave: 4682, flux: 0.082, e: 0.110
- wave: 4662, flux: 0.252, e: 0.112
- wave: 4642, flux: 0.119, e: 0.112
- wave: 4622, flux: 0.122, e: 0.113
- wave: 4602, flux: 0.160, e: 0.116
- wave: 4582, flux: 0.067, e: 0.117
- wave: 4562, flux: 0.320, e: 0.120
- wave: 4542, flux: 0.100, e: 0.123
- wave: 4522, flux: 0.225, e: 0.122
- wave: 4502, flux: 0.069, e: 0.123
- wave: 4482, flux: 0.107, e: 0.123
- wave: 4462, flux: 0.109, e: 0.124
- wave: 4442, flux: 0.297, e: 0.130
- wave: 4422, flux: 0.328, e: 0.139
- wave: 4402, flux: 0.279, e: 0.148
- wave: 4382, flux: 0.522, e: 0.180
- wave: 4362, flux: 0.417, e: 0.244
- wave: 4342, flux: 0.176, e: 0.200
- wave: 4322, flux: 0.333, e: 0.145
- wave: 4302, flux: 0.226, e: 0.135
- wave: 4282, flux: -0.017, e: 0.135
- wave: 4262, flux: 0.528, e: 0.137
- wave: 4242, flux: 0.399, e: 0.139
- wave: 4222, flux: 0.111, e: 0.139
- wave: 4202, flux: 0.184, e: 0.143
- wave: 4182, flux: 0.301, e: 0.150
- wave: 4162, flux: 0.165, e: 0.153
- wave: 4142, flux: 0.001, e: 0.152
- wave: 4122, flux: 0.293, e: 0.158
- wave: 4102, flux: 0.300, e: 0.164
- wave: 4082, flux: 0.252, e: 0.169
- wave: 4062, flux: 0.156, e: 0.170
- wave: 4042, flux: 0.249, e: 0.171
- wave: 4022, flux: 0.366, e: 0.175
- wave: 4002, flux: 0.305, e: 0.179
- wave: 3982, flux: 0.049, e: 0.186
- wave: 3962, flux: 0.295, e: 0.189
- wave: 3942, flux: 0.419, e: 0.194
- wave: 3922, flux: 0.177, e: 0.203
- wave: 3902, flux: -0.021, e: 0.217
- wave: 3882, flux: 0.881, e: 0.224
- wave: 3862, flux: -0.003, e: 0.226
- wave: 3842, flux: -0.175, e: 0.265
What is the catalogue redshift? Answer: 0.91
